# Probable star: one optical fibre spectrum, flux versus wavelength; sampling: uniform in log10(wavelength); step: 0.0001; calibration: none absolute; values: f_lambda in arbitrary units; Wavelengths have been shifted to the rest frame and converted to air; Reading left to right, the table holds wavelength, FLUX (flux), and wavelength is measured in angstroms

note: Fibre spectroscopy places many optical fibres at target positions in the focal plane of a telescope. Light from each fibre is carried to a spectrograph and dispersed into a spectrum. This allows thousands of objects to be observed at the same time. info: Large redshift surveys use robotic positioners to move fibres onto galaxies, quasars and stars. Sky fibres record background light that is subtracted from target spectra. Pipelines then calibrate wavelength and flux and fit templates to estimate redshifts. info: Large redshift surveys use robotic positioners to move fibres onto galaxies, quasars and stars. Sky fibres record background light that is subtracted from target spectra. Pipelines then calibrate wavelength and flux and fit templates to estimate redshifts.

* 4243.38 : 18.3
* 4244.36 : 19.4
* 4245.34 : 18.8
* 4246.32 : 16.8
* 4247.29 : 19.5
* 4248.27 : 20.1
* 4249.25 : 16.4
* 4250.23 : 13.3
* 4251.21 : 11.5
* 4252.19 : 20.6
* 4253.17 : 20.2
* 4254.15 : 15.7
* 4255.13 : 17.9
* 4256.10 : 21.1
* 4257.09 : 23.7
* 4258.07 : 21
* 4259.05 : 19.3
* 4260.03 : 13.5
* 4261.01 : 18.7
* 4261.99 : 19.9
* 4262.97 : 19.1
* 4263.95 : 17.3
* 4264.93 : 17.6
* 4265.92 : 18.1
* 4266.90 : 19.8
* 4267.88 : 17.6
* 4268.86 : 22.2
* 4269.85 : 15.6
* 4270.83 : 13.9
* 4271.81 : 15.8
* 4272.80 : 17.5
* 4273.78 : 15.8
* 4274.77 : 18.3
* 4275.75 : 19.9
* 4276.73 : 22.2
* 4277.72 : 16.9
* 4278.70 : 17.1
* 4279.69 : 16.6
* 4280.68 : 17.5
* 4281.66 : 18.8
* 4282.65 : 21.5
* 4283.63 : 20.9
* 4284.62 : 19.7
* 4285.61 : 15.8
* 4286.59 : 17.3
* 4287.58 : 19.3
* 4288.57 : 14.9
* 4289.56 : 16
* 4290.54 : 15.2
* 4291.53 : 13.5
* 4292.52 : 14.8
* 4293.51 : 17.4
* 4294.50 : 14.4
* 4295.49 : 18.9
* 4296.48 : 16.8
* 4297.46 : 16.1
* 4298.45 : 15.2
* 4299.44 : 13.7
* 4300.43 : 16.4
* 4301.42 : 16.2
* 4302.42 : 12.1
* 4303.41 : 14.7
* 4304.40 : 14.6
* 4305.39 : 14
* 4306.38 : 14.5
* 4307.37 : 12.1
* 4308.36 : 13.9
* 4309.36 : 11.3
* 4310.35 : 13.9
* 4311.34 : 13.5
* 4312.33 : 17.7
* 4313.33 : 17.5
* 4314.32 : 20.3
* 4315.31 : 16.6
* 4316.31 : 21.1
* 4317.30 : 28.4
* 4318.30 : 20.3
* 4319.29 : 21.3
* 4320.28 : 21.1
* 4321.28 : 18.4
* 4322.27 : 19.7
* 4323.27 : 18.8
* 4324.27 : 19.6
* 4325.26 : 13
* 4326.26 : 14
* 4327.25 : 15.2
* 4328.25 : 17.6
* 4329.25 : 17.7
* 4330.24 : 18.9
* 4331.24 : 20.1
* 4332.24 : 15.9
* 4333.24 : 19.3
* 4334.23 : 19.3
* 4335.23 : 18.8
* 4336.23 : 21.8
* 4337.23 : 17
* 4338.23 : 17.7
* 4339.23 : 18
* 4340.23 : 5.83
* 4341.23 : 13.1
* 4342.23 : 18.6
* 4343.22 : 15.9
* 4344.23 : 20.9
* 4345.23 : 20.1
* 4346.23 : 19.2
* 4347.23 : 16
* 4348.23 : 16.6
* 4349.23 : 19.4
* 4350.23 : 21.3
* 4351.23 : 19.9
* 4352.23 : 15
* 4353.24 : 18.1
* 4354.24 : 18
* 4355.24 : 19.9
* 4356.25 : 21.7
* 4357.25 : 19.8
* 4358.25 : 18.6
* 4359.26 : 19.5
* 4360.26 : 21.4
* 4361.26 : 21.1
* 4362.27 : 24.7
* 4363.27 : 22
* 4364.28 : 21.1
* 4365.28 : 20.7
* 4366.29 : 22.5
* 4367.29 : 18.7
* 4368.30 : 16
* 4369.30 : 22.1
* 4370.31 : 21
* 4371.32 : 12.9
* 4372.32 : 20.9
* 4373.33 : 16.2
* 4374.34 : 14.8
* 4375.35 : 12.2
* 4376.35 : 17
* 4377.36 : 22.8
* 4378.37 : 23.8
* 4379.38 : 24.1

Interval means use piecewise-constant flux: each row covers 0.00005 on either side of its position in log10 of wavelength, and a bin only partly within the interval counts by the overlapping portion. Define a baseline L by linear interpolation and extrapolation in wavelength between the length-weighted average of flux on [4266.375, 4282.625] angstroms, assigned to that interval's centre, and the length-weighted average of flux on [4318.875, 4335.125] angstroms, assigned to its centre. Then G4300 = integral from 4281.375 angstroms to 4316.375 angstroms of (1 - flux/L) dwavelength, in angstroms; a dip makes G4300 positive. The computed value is 3.8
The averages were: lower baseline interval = 18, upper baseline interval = 18.1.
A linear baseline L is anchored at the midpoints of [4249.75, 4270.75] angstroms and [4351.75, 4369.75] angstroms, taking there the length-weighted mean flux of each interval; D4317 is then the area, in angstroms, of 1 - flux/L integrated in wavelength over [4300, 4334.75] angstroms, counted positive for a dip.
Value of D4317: 3.86 angstroms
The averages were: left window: 18.2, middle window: 17.1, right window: 20.1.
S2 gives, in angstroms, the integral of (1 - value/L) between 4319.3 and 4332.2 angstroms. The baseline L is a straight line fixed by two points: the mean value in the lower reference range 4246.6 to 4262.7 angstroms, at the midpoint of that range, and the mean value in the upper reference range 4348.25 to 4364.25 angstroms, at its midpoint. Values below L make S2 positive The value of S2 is 1.0 angstroms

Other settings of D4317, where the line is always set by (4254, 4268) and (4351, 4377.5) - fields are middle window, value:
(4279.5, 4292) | 0.9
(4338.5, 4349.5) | 1.4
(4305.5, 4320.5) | 1.2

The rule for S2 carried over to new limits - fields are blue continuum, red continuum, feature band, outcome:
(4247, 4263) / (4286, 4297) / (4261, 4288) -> -1.7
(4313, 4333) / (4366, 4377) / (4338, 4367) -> -1.3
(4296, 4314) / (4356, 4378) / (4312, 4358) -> -3.9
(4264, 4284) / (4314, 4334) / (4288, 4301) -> 2.0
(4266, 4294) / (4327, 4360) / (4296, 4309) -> 2.3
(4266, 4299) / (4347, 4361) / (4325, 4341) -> 1.4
